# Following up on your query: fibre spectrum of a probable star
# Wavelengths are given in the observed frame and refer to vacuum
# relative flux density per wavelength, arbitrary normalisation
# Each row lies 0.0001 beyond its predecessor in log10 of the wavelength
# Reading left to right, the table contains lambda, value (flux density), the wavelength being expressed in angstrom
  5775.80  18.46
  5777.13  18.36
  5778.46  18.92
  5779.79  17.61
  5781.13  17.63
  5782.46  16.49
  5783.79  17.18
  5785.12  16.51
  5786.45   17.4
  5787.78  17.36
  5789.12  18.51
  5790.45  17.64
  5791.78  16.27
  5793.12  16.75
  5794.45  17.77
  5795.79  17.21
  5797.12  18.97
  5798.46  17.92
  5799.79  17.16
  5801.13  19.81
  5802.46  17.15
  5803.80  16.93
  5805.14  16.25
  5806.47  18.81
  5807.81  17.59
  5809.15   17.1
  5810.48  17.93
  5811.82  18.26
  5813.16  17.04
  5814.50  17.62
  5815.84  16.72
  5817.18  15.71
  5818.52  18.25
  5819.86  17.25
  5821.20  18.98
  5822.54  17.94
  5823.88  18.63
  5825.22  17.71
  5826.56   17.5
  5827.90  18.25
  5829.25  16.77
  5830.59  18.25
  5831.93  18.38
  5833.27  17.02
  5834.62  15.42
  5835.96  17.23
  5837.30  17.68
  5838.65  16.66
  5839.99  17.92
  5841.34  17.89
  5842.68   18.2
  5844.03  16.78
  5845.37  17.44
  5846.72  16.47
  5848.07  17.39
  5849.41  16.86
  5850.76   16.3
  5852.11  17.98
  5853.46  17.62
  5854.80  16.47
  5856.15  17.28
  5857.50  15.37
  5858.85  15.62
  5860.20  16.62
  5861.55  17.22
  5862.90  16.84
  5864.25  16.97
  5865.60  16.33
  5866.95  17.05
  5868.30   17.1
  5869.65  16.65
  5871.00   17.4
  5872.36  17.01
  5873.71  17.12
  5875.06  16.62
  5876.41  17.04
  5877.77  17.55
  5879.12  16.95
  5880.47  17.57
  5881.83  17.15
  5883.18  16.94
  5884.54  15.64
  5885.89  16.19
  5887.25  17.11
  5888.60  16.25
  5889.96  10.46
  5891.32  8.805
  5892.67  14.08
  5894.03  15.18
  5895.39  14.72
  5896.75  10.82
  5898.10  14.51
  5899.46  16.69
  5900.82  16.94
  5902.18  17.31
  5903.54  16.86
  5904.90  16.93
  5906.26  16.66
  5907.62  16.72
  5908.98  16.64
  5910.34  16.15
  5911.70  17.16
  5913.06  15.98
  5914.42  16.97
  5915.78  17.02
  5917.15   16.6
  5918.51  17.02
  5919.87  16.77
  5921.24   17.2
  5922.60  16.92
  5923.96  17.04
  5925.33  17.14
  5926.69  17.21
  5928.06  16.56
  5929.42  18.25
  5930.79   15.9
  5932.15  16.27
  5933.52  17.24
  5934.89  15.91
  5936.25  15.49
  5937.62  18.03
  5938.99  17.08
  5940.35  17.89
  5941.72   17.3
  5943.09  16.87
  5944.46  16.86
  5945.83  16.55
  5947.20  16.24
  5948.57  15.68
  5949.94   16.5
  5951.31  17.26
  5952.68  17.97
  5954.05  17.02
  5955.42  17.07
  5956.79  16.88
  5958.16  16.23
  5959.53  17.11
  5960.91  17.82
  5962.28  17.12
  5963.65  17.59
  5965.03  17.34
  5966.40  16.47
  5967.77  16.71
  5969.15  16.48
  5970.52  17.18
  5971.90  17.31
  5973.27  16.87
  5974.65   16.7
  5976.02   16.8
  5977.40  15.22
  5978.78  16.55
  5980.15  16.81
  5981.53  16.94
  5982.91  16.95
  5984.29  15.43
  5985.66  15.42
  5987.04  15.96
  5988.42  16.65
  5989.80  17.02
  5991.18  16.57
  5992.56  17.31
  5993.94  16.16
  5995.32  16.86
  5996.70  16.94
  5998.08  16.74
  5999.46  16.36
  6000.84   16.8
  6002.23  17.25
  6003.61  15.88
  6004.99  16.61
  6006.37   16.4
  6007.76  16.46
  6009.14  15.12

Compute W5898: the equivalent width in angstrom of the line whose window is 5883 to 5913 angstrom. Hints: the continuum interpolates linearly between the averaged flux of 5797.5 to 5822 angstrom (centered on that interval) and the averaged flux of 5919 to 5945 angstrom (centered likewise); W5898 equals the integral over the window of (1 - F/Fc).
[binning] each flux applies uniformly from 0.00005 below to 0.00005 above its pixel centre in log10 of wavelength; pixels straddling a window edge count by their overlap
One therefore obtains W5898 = 3.0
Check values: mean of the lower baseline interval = 17.6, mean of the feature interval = 15.4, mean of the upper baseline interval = 16.9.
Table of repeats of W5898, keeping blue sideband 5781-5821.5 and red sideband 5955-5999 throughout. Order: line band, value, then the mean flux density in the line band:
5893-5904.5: 1.1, 15.4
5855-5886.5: 0.7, 16.8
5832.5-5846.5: 0.1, 17.2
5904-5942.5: 0.2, 16.9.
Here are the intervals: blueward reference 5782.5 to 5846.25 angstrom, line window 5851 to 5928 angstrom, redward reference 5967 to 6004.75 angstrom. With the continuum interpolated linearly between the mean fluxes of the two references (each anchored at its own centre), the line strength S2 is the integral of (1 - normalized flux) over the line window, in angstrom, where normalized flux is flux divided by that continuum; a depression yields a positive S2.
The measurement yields 3.5 angstrom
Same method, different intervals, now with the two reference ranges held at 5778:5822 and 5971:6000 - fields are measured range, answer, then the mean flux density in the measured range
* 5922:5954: -0.14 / 16.9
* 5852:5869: 0.44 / 16.8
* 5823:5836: -0.12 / 17.5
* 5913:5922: 0.03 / 16.8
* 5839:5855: 0.00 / 17.3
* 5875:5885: 0.08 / 17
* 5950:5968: -0.45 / 17.1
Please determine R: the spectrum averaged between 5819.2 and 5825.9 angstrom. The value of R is 18.1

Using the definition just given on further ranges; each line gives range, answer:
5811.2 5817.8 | 17.1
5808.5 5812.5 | 17.8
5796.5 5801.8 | 18.5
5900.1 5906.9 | 16.9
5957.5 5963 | 17.1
